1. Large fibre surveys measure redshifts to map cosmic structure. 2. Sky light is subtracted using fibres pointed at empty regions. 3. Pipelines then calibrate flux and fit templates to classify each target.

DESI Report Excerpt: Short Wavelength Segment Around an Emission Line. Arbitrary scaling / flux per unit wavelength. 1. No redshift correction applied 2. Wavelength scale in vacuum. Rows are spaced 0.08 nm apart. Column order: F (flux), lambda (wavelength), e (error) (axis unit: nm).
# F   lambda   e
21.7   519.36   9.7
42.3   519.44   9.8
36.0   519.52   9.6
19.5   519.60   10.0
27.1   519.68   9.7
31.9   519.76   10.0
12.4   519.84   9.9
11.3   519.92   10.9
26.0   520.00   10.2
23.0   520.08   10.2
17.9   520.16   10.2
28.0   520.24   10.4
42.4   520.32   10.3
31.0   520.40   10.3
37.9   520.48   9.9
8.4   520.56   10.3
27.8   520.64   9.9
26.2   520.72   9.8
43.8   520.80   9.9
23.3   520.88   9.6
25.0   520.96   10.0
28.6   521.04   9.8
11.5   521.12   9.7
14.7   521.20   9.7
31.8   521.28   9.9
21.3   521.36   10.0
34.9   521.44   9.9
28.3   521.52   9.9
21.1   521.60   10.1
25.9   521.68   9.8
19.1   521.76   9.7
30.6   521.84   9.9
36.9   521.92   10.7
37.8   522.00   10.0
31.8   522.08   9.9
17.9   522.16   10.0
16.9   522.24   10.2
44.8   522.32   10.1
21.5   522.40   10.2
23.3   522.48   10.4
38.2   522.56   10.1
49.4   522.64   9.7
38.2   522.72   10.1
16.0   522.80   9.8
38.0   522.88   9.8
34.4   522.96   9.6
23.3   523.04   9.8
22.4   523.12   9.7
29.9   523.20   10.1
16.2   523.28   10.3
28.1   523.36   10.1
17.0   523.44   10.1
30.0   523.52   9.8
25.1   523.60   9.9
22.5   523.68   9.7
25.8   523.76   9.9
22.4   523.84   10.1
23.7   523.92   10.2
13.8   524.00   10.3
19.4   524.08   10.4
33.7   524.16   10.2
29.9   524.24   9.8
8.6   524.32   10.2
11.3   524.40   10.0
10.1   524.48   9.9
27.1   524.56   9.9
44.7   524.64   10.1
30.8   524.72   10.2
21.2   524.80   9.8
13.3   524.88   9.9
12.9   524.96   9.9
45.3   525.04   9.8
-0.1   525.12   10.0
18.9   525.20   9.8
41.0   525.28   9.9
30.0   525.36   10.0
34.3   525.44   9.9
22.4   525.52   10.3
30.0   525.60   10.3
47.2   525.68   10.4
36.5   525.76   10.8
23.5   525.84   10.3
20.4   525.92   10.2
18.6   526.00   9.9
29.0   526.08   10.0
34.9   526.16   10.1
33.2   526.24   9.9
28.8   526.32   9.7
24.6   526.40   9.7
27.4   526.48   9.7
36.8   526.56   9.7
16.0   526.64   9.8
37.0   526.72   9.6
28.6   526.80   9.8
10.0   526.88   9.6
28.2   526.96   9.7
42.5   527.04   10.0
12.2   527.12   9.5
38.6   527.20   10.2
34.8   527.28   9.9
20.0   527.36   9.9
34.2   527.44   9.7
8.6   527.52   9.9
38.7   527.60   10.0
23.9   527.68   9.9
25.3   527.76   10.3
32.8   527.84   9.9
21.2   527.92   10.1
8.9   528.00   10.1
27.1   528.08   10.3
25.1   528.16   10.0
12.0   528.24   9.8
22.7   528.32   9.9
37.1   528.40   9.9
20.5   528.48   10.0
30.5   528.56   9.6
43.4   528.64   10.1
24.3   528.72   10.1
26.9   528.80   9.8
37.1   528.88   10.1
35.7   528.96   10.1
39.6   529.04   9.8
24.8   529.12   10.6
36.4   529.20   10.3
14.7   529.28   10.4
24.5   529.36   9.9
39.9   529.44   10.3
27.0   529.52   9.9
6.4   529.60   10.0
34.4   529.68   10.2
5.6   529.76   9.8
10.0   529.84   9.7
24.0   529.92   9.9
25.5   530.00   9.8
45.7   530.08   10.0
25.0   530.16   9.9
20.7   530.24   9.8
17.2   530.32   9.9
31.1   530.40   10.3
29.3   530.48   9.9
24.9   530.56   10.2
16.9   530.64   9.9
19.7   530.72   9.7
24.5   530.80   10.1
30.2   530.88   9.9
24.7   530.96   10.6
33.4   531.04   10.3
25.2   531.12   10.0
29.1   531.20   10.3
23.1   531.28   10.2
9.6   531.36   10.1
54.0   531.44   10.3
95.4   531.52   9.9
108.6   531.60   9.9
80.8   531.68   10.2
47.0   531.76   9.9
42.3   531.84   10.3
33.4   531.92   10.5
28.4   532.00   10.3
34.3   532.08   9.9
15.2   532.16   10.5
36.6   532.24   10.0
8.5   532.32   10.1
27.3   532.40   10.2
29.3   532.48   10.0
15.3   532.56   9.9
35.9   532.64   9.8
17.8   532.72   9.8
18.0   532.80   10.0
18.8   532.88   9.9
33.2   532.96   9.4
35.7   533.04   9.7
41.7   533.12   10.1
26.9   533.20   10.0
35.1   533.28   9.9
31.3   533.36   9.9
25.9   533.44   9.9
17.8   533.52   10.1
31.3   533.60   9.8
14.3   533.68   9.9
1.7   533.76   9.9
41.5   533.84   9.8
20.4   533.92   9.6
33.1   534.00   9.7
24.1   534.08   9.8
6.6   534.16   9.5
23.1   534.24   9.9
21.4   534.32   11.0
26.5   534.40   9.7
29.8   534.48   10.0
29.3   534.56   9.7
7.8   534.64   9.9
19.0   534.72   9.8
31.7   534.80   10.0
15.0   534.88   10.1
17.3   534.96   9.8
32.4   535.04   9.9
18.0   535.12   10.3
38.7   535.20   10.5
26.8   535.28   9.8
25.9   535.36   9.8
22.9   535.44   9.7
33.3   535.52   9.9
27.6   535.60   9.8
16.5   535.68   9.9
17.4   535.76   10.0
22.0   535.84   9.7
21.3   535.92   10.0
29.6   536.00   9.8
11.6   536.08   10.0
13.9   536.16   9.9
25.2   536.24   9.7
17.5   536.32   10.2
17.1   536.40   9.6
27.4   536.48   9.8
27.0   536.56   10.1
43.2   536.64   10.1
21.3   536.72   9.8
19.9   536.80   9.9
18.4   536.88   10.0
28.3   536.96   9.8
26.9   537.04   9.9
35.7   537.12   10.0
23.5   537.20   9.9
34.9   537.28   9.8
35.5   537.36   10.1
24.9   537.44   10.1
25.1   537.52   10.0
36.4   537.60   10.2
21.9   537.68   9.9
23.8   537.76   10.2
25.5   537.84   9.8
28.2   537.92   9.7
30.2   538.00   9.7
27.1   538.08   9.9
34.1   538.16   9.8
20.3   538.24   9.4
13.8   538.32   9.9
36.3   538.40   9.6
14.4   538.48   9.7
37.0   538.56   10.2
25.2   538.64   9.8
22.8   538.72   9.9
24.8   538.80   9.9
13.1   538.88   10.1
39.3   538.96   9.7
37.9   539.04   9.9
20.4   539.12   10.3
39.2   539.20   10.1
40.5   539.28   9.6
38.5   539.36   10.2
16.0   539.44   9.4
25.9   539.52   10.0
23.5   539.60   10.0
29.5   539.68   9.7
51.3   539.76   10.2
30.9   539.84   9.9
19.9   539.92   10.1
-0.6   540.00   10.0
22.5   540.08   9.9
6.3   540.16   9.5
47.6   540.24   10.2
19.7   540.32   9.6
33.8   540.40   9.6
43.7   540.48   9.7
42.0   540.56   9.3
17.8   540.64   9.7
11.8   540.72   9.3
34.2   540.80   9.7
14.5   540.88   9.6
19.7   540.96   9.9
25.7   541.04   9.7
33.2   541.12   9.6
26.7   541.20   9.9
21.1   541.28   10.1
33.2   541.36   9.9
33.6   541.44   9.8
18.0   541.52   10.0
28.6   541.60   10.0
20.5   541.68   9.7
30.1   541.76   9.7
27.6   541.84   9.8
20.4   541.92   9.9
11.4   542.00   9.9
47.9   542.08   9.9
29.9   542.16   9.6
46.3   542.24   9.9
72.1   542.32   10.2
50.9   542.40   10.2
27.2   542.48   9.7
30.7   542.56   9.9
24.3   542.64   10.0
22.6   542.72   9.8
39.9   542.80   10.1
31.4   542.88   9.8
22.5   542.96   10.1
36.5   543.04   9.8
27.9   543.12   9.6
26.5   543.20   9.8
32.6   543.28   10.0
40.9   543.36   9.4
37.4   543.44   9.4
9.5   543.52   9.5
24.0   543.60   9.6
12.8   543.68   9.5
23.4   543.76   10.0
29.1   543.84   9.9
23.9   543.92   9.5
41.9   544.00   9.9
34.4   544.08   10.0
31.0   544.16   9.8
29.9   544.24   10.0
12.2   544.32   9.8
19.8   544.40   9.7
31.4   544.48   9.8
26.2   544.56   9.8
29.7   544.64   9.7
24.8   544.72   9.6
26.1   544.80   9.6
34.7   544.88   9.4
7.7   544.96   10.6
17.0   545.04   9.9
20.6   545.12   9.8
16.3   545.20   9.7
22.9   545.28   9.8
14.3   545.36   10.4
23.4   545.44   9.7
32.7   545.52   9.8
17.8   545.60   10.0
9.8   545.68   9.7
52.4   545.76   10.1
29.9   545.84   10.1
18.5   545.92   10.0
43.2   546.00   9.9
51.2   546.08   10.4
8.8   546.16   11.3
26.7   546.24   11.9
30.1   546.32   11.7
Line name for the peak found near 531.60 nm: Hbeta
